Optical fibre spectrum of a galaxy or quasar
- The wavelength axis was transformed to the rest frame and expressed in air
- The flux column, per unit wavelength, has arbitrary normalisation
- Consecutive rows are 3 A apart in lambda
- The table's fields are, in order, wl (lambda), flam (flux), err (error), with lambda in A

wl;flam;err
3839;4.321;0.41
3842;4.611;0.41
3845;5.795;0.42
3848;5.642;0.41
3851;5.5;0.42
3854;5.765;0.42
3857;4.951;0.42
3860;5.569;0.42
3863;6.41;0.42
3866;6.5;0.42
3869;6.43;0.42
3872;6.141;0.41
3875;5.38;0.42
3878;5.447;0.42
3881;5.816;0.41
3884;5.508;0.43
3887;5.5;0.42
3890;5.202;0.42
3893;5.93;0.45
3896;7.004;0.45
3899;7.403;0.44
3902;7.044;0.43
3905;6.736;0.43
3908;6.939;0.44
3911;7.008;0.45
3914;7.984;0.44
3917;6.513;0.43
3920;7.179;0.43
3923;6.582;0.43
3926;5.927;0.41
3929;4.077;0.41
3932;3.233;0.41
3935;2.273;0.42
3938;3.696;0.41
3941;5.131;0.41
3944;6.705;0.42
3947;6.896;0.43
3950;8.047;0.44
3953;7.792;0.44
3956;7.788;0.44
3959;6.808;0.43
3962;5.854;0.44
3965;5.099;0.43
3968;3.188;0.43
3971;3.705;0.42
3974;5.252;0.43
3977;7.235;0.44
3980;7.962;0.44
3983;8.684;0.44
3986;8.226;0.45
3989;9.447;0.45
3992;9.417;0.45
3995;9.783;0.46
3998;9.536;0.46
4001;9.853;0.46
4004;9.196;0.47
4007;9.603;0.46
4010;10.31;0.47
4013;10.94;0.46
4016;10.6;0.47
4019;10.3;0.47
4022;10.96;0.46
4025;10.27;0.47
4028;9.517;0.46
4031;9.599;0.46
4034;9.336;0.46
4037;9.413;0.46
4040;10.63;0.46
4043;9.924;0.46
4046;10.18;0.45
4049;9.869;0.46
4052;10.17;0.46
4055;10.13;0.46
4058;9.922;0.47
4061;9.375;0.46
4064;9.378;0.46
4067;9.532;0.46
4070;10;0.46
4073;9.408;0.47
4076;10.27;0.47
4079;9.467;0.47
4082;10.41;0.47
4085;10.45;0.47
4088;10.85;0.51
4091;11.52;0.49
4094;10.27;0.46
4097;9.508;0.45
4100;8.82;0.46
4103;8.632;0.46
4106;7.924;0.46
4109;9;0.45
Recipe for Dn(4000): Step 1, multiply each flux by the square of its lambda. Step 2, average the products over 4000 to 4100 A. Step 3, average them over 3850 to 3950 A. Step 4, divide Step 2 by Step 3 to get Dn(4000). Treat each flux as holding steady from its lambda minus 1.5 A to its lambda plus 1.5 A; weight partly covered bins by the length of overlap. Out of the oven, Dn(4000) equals 1.8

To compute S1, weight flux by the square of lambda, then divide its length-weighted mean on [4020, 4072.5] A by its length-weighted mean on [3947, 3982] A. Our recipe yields 1.6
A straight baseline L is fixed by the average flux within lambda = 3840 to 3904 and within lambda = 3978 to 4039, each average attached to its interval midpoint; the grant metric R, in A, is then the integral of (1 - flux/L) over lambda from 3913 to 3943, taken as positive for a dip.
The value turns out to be 8.63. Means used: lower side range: 5.88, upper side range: 9.64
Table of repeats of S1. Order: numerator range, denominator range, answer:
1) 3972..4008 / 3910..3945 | 1.62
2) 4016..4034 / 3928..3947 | 2.40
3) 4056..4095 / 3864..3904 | 1.81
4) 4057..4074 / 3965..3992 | 1.48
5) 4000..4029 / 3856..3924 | 1.71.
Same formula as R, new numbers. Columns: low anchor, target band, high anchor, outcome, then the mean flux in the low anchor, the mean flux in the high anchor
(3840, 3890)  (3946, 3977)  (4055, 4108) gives 5.66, 5.66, 9.75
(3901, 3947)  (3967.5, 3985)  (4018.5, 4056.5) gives 3.54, 5.82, 10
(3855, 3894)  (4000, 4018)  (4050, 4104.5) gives -3.37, 5.75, 9.89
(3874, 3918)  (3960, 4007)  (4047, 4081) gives 3.76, 6.37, 9.79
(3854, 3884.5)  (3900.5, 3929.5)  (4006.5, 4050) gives 1.43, 5.82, 10.1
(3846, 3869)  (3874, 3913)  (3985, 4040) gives 2.90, 5.81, 9.83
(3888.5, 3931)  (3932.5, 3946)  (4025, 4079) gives 5.17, 6.5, 9.81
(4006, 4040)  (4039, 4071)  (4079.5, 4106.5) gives 0.31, 10.1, 9.88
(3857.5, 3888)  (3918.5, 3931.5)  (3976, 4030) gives 2.81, 5.85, 9.57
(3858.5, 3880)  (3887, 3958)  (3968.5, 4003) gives 6.80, 5.98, 7.97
